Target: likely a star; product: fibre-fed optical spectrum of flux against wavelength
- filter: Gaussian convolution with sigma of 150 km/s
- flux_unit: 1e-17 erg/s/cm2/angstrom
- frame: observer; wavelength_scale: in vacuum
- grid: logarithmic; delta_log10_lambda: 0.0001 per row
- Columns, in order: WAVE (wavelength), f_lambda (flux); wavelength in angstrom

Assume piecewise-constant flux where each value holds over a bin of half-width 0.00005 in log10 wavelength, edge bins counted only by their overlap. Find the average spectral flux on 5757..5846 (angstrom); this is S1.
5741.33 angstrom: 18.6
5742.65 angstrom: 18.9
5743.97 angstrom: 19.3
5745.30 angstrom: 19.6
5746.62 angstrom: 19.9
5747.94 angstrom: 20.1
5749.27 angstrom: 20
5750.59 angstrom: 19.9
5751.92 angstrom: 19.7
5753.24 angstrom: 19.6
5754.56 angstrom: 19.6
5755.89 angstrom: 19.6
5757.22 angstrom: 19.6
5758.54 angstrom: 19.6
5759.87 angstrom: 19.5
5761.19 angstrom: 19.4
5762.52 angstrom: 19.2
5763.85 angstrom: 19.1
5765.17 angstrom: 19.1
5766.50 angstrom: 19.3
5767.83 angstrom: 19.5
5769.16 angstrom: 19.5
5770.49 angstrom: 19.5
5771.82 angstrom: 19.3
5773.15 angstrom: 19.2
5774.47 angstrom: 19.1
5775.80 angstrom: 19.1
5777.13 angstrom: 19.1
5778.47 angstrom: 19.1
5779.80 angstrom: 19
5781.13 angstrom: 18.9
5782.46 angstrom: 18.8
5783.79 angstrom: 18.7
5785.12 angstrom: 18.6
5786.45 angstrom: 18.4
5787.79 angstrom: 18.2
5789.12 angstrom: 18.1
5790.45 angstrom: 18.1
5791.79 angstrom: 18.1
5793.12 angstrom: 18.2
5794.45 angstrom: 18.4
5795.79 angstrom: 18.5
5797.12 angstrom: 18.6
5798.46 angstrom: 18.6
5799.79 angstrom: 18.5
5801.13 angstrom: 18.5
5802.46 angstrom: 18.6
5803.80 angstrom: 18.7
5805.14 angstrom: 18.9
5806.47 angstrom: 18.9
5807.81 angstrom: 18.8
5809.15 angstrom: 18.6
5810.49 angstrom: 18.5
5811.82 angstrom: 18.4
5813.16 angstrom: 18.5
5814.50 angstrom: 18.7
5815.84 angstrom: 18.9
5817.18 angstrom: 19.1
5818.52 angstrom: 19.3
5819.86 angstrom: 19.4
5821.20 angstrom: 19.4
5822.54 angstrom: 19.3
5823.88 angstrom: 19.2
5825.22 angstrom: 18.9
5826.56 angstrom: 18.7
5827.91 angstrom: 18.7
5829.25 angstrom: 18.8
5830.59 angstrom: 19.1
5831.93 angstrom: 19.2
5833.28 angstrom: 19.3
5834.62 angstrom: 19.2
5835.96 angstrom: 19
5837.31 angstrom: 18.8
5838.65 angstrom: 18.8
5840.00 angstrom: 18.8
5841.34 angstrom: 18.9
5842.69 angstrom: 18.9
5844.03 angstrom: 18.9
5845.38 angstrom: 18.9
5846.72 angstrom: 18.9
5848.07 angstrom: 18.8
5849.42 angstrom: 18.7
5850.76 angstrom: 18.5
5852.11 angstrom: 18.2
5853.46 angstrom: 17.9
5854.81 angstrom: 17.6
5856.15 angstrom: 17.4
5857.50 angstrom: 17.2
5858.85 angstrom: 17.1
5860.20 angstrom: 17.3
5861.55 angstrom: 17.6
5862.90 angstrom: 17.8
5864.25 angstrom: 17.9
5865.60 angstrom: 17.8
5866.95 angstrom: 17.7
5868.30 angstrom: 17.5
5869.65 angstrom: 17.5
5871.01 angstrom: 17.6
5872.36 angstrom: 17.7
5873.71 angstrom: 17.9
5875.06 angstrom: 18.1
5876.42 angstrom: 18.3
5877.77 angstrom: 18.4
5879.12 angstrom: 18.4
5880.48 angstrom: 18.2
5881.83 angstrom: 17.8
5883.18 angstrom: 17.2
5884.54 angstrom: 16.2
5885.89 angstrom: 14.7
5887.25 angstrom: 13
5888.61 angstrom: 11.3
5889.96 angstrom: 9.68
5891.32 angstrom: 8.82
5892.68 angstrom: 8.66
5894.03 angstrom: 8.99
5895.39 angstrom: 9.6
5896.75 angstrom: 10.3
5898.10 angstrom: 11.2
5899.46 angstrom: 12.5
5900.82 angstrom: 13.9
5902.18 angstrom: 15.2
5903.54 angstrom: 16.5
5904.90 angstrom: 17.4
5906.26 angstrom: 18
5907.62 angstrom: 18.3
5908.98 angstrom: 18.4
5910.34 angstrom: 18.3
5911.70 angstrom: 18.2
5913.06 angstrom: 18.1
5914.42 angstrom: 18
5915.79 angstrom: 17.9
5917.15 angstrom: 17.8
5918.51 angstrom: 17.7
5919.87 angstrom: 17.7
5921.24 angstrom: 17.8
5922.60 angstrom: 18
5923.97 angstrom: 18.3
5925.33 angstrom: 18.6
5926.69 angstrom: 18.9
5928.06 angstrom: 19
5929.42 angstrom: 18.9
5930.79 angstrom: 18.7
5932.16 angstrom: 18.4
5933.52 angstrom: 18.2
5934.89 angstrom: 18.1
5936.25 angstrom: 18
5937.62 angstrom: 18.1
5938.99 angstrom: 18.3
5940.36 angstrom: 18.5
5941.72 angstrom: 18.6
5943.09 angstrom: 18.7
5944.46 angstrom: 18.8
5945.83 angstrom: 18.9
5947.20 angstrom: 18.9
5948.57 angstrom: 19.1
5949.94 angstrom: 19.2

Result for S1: 18.9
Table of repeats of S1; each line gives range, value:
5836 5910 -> 16.4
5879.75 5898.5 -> 12.6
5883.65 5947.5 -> 16.3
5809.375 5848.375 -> 18.9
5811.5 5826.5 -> 19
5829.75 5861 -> 18.5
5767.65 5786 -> 19.1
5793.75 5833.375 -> 18.8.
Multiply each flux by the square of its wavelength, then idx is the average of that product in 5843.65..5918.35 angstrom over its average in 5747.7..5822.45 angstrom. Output 0.9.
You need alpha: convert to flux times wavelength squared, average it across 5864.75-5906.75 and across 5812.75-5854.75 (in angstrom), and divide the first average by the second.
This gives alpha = 0.8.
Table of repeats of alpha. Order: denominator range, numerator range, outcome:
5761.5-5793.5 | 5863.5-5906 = 0.83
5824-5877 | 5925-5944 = 1.04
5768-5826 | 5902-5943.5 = 1.01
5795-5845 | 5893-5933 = 0.90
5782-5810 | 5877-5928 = 0.88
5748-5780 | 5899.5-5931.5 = 0.96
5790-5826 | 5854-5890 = 0.93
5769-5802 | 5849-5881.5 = 0.98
